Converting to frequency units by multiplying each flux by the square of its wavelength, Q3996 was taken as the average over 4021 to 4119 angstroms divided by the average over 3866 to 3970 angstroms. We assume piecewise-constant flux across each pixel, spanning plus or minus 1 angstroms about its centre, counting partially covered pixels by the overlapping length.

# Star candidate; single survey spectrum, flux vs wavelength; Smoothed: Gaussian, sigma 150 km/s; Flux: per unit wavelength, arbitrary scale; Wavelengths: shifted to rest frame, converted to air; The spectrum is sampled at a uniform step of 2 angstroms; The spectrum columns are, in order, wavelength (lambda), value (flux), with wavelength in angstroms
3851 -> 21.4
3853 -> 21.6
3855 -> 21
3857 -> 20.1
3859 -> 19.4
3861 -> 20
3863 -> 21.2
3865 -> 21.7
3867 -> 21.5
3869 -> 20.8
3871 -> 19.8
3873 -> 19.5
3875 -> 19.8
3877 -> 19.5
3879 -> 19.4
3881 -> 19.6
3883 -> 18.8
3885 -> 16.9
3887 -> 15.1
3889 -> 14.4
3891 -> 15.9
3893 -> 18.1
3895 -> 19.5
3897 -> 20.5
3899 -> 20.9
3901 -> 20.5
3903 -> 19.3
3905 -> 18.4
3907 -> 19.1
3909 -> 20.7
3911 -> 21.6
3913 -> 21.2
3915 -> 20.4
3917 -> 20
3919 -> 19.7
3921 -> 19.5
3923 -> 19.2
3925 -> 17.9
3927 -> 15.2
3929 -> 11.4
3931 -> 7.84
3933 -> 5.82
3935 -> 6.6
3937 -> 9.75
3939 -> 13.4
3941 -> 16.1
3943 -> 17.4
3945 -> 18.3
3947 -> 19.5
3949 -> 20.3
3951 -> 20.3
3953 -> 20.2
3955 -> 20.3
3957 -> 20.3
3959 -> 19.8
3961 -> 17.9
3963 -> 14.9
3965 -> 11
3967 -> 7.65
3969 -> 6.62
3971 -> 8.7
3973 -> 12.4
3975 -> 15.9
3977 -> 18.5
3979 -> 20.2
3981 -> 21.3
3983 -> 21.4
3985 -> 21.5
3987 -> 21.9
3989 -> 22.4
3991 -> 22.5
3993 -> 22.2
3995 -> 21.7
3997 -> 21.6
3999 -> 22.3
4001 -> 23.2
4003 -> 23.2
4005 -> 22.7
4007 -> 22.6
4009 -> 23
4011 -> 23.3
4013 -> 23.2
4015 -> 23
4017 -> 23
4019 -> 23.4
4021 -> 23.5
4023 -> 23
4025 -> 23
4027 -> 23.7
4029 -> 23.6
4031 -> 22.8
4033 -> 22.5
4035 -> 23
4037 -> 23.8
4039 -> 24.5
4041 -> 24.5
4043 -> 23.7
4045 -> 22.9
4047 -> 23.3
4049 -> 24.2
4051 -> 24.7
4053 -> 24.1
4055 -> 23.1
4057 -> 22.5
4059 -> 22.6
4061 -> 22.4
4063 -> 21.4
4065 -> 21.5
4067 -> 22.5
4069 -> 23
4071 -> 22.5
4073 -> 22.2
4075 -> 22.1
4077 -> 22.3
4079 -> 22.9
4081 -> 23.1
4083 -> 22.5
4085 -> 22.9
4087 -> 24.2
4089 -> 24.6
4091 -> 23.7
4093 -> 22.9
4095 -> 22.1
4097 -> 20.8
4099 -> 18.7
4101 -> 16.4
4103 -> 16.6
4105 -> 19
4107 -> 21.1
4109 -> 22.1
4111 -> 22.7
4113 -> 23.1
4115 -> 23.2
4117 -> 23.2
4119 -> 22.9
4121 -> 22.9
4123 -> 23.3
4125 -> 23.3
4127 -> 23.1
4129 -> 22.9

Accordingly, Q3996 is 1.41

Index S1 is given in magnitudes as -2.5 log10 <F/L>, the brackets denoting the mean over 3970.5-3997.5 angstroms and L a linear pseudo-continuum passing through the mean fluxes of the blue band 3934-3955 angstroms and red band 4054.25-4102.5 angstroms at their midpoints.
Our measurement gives -0.08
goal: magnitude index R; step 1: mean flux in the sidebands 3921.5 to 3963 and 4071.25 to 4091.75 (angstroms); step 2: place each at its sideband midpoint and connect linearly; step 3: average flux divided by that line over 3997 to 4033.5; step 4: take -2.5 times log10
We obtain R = -0.17 mag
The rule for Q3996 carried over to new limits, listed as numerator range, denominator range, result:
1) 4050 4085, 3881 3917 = 1.30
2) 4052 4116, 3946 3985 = 1.39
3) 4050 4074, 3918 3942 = 1.79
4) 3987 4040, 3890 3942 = 1.43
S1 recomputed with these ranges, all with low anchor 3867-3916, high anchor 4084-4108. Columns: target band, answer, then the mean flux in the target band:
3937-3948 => 0.21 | 16.3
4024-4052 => -0.15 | 23.6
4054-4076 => -0.08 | 22.3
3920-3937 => 0.46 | 12.7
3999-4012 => -0.14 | 22.9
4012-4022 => -0.14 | 23.2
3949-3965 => 0.06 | 18.7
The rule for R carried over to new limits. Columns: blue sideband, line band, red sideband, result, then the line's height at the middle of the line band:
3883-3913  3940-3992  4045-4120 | 0.14 mag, 20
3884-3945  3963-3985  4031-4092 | 0.30 mag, 19.3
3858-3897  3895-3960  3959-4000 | 0.05 mag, 18.4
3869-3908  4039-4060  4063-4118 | -0.11 mag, 21.3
